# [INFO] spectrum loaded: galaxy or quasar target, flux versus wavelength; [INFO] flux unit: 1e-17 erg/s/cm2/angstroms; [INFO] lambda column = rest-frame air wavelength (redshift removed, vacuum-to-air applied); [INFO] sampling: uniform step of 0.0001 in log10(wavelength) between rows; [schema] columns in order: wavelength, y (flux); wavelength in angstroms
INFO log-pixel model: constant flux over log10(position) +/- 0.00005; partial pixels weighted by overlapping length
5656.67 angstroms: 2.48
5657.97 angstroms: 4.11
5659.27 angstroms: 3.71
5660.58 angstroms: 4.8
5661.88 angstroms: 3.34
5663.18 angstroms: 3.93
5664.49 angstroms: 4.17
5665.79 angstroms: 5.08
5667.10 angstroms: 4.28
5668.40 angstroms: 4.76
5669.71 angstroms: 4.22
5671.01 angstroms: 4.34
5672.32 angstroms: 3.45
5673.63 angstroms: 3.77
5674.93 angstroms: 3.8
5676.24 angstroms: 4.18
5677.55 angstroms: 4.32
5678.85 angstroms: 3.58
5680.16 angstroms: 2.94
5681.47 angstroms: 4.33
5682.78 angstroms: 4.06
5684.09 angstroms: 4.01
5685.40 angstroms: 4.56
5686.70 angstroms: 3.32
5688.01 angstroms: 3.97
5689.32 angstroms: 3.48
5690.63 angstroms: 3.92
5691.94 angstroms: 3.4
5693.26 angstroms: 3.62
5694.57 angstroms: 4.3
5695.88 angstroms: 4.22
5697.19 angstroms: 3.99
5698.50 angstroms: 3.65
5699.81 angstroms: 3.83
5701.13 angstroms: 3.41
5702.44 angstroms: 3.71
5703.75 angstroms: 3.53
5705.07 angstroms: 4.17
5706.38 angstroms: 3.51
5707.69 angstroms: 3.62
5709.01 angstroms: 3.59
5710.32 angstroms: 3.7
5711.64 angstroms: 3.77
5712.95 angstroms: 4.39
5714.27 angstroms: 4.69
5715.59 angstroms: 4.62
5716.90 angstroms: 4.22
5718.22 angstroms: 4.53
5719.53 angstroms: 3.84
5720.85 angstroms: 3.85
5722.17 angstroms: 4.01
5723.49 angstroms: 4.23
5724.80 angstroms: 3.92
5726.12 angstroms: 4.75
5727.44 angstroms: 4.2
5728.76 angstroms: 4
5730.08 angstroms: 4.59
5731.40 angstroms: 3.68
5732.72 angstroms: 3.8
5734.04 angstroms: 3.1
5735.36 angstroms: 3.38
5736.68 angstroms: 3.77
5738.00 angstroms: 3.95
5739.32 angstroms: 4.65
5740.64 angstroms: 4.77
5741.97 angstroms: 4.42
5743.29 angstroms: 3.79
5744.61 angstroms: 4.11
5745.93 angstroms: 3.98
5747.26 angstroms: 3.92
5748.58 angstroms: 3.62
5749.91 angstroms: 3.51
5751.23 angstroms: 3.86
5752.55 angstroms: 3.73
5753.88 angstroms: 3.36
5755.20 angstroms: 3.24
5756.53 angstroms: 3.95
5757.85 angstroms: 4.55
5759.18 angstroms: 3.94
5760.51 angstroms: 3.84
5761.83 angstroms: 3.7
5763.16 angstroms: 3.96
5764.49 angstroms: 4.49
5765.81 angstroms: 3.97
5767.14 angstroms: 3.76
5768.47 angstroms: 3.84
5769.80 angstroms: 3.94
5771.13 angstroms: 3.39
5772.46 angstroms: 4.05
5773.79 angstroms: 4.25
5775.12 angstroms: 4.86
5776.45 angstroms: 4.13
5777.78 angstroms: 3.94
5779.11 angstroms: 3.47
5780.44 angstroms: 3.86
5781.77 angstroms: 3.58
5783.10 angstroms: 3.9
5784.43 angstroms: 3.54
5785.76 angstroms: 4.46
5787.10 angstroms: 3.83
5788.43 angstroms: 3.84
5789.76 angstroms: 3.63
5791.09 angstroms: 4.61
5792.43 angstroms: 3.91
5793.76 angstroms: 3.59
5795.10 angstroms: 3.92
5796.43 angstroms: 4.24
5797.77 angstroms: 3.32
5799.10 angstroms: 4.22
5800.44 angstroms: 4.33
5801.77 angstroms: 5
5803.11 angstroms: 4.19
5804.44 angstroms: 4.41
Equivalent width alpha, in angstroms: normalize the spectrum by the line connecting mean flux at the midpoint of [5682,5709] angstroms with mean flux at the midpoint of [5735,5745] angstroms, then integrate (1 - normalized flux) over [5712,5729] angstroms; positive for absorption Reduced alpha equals -1.11 angstroms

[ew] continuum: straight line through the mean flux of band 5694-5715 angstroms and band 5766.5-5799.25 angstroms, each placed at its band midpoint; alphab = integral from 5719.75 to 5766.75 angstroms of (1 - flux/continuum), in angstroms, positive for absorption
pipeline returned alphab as -0.7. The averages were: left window 3.88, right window 3.92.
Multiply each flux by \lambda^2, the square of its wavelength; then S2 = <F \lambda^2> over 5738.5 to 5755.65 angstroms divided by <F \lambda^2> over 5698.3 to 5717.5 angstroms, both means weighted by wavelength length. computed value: 1.02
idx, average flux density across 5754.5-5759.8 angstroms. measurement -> 3.92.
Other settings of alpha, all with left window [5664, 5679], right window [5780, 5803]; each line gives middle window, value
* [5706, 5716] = 0.33 angstroms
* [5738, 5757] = 0.66 angstroms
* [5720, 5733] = -0.04 angstroms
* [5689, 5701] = 0.96 angstroms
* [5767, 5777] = -0.04 angstroms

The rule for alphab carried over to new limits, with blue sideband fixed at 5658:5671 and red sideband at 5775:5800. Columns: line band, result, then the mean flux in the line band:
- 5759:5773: 0.3 angstroms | 3.89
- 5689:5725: 1.9 angstroms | 3.92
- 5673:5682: 0.8 angstroms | 3.84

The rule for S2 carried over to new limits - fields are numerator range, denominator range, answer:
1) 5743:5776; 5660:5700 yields 1.01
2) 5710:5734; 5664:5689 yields 1.04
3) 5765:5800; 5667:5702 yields 1.04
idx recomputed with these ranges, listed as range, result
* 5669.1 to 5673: 4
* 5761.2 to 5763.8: 3.83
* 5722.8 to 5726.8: 4.3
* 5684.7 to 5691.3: 3.85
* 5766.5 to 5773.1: 3.79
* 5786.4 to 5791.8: 3.98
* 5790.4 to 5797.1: 4.05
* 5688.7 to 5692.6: 3.6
